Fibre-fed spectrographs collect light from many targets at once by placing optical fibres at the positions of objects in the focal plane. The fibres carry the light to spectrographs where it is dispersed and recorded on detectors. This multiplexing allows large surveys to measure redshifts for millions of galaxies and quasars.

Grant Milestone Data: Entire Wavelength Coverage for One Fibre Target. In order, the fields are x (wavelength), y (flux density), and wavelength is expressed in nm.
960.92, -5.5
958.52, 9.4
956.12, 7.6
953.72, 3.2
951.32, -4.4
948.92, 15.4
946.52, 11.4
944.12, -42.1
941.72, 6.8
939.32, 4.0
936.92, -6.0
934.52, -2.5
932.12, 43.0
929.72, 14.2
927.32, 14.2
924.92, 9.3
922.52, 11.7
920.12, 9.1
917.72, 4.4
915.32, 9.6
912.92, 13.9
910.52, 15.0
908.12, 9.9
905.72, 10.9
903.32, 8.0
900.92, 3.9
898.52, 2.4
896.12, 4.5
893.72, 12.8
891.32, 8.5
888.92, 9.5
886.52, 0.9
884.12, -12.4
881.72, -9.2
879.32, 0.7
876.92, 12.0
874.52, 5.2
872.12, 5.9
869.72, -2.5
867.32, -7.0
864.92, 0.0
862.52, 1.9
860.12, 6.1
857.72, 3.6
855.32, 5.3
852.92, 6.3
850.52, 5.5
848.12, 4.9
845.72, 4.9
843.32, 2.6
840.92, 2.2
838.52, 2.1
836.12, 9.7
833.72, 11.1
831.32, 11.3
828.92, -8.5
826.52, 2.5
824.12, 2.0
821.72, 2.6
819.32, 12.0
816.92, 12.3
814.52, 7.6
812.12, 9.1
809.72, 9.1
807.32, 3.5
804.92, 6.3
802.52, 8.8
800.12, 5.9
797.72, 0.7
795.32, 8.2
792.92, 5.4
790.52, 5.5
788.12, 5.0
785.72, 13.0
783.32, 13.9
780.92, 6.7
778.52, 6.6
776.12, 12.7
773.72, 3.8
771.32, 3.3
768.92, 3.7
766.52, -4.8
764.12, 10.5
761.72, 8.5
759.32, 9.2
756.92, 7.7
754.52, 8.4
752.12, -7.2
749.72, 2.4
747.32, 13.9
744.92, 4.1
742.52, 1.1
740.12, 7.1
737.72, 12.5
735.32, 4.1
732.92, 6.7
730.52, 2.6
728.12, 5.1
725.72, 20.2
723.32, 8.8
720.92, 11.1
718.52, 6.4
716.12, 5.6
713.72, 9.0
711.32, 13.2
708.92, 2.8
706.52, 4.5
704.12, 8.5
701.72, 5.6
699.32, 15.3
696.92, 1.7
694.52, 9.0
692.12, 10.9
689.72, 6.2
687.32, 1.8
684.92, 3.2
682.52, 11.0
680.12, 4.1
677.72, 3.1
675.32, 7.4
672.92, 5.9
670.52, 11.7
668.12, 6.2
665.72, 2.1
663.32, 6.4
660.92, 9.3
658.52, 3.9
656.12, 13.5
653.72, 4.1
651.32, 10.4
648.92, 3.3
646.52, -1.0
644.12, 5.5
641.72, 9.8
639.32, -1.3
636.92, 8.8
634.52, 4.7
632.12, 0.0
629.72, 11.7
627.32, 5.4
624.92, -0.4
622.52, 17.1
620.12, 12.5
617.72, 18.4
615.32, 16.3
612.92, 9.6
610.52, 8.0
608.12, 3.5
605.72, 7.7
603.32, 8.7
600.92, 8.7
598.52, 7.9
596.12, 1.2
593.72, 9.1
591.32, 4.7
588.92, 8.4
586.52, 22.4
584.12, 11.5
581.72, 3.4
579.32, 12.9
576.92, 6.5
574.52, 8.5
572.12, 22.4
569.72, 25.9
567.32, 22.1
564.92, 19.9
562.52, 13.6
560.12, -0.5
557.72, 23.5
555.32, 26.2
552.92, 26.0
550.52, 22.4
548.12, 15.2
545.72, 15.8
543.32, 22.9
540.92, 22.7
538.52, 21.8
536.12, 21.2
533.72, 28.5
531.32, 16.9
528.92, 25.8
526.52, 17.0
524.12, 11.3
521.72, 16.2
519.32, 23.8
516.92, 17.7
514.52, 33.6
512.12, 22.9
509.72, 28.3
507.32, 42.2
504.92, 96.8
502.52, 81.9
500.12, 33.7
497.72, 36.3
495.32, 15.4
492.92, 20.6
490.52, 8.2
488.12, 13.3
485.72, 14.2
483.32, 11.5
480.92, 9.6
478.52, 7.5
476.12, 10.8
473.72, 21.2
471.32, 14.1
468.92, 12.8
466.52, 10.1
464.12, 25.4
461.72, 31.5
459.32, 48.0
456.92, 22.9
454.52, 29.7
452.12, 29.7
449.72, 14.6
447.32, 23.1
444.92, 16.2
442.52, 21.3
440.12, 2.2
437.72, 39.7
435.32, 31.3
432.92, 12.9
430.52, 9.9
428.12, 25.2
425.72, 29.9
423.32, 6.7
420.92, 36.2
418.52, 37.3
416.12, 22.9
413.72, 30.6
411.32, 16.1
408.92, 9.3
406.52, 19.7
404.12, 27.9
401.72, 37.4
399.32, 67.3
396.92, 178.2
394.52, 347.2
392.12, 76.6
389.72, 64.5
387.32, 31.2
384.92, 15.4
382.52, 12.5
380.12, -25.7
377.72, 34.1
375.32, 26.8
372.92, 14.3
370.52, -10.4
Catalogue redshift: 2.25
